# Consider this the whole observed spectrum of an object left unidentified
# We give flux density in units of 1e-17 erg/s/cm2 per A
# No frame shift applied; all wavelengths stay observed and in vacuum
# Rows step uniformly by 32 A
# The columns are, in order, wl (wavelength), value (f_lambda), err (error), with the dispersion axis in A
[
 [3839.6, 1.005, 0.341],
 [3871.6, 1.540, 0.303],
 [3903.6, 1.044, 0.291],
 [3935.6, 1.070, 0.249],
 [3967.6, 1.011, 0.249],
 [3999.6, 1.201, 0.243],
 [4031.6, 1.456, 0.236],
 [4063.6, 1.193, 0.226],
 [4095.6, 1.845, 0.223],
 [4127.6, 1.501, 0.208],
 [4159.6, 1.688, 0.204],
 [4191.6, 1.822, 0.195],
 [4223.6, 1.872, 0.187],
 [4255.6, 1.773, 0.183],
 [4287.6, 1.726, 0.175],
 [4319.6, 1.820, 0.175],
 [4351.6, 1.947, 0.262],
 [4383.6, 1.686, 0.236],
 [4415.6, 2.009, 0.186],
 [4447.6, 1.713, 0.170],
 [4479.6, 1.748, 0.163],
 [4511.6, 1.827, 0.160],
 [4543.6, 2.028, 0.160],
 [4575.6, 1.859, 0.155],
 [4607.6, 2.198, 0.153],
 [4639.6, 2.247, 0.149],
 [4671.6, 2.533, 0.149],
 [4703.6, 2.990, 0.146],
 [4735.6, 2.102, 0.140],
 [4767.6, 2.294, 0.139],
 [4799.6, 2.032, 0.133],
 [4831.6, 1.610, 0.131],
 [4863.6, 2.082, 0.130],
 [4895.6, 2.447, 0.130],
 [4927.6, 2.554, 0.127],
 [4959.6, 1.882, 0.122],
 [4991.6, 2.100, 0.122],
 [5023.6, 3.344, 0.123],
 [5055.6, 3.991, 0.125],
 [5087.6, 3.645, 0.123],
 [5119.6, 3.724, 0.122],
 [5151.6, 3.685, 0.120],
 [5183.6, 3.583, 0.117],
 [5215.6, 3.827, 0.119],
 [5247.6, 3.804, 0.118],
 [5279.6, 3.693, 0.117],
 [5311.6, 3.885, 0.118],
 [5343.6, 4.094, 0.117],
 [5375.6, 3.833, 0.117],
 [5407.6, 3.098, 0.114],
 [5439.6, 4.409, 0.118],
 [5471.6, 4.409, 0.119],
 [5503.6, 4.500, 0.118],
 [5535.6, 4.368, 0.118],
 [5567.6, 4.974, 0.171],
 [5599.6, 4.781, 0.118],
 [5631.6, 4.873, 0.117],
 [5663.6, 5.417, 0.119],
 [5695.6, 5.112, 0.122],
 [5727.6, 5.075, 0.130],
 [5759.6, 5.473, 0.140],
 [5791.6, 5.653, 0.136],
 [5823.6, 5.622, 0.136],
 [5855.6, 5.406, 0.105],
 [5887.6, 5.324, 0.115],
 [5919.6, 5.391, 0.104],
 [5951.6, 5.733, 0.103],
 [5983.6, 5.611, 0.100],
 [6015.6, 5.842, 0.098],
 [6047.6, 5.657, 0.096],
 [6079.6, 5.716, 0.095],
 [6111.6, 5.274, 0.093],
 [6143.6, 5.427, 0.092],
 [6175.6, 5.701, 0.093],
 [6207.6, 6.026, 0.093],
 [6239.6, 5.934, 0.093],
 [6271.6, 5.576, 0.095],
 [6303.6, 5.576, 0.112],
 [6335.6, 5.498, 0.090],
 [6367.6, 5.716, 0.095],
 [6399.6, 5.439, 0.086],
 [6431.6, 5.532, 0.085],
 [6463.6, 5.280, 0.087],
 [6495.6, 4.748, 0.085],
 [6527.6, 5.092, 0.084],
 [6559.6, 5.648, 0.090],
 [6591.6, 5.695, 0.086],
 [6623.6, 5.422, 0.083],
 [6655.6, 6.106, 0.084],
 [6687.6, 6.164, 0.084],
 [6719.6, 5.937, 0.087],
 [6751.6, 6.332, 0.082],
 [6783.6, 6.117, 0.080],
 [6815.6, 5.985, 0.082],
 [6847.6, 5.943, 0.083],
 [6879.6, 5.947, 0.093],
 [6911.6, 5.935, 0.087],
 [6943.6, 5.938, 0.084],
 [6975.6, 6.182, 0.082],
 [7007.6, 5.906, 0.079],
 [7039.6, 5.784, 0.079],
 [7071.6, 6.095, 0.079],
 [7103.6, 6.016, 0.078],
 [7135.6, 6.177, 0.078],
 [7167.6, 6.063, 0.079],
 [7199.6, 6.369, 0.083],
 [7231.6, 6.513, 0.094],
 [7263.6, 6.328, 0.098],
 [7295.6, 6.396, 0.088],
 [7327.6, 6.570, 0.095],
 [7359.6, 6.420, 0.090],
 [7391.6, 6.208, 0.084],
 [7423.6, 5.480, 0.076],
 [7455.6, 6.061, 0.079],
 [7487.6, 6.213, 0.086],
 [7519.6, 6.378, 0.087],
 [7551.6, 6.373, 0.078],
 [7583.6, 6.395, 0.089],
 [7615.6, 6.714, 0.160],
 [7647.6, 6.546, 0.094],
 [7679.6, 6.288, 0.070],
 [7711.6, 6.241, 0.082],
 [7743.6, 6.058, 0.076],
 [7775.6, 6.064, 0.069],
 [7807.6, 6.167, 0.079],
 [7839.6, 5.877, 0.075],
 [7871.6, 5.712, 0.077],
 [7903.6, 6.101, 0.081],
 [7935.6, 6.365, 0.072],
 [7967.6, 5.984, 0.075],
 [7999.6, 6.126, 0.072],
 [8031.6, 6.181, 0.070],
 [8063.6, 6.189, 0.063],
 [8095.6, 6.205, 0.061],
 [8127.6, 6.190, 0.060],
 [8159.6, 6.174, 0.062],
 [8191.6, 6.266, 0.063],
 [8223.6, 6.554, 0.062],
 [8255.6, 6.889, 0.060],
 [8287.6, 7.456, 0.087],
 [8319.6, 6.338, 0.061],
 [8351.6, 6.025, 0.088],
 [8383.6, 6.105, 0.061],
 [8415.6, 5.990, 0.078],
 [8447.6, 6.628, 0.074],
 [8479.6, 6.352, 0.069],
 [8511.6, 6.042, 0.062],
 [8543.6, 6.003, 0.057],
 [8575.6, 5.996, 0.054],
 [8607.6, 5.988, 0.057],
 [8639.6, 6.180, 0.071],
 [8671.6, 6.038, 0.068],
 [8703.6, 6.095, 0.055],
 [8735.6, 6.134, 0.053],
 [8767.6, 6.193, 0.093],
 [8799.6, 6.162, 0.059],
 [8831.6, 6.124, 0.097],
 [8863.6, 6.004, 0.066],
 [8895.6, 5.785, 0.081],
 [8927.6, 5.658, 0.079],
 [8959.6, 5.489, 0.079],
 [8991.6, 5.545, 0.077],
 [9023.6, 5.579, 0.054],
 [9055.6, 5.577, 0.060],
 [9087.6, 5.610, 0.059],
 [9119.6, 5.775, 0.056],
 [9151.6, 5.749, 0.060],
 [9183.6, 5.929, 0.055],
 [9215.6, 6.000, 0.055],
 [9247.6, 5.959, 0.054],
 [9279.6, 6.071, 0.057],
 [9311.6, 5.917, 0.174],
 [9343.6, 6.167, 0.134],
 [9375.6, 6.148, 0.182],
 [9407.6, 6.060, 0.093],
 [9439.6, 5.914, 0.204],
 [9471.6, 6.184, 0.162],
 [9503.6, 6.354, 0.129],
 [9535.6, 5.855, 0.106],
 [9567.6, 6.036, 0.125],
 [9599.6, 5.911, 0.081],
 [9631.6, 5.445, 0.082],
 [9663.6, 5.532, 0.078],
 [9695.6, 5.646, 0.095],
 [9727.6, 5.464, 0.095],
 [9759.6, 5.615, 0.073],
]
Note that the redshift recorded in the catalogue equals 0.258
